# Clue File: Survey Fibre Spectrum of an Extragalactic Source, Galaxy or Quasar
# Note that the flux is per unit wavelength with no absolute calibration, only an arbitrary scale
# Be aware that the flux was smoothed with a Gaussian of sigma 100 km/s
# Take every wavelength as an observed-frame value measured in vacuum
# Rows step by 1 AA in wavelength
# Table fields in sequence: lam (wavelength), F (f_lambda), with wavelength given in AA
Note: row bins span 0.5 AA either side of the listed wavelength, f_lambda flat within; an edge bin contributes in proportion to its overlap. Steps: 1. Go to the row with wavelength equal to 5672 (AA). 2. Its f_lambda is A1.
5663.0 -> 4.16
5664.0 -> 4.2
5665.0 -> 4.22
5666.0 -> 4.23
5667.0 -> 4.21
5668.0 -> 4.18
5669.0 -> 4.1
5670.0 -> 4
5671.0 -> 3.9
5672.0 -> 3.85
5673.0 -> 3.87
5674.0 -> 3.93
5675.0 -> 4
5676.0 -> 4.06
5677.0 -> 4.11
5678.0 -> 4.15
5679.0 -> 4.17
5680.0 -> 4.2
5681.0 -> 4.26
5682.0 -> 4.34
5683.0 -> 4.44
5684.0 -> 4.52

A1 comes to 3.85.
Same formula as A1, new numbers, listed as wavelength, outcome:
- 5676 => 4.06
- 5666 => 4.23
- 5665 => 4.22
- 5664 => 4.2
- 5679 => 4.17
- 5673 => 3.87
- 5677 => 4.11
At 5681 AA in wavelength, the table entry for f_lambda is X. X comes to 4.26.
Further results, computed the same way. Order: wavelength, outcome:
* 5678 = 4.15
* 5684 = 4.52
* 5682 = 4.34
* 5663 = 4.16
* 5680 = 4.2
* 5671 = 3.9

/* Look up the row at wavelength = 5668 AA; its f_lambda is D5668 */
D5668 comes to 4.18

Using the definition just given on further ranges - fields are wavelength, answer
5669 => 4.1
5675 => 4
